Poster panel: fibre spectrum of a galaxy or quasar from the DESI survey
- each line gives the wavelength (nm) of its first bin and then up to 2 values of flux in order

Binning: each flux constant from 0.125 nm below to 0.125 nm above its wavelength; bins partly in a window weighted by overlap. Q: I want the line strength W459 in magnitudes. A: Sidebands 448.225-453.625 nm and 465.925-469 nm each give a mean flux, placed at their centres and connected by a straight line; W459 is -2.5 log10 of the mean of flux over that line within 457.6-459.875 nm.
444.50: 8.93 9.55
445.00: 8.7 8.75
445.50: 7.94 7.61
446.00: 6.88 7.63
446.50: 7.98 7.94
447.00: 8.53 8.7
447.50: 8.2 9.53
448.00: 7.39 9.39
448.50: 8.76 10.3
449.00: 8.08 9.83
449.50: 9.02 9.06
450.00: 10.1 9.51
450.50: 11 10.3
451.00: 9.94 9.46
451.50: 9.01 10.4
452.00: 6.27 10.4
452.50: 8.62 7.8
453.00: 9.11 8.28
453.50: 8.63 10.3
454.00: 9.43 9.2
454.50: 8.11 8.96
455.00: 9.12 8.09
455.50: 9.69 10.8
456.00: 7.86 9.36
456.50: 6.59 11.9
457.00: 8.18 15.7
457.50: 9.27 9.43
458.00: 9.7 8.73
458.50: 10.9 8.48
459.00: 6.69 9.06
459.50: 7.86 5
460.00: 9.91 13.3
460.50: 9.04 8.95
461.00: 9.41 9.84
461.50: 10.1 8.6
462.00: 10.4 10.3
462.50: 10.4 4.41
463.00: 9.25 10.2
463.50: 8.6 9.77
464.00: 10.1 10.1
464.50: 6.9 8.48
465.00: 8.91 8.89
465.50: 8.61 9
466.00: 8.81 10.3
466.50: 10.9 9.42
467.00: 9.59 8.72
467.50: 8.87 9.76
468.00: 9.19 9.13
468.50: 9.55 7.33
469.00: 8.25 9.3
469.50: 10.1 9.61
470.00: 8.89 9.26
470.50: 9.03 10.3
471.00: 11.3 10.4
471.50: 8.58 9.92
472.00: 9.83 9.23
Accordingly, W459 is 0.10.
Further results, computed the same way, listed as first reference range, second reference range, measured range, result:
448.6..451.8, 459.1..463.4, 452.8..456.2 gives 0.05 mag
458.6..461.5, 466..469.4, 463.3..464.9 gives 0.01 mag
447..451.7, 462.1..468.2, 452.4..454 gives 0.05 mag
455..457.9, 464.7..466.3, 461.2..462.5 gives -0.07 mag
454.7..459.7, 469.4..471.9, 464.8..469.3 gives 0.06 mag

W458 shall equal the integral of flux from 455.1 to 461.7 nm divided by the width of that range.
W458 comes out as 9.37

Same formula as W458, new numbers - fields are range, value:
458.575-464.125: 9.09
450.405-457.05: 9.14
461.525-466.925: 9.18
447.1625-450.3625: 9.07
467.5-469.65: 9.07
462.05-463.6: 8.94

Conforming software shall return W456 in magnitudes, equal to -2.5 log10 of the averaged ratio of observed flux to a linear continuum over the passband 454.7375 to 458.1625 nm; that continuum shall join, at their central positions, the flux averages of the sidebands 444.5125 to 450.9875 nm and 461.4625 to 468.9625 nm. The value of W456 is -0.07 mag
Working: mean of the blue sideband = 8.85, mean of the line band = 9.63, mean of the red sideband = 9.13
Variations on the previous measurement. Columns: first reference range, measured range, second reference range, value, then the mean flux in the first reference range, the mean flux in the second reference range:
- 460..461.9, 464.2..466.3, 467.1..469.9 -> 0.075 mag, 9.9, 9.08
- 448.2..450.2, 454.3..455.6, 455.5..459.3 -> 0.079 mag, 9.32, 9.52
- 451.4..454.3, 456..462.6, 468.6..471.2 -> -0.042 mag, 8.95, 9.37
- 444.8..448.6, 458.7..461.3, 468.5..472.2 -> 0.010 mag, 8.28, 9.44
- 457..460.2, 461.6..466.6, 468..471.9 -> 0.023 mag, 9.28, 9.39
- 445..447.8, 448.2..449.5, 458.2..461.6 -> -0.115 mag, 8.14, 9.09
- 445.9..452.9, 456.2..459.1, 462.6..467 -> -0.074 mag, 8.94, 9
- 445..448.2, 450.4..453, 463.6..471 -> -0.108 mag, 8.14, 9.24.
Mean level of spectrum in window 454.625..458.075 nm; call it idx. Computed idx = 9.62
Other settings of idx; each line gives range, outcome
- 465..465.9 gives 8.84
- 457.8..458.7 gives 9.64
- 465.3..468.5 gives 9.35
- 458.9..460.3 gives 8.42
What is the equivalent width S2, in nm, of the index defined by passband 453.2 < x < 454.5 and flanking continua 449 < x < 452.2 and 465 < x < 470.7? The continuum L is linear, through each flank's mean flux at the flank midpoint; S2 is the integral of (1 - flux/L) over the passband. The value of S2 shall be 0.04 nm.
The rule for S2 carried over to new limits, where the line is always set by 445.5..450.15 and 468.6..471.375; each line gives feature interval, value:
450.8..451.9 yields -0.12 nm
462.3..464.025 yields 0.04 nm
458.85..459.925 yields 0.20 nm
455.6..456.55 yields 0.01 nm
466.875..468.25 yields 0.02 nm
